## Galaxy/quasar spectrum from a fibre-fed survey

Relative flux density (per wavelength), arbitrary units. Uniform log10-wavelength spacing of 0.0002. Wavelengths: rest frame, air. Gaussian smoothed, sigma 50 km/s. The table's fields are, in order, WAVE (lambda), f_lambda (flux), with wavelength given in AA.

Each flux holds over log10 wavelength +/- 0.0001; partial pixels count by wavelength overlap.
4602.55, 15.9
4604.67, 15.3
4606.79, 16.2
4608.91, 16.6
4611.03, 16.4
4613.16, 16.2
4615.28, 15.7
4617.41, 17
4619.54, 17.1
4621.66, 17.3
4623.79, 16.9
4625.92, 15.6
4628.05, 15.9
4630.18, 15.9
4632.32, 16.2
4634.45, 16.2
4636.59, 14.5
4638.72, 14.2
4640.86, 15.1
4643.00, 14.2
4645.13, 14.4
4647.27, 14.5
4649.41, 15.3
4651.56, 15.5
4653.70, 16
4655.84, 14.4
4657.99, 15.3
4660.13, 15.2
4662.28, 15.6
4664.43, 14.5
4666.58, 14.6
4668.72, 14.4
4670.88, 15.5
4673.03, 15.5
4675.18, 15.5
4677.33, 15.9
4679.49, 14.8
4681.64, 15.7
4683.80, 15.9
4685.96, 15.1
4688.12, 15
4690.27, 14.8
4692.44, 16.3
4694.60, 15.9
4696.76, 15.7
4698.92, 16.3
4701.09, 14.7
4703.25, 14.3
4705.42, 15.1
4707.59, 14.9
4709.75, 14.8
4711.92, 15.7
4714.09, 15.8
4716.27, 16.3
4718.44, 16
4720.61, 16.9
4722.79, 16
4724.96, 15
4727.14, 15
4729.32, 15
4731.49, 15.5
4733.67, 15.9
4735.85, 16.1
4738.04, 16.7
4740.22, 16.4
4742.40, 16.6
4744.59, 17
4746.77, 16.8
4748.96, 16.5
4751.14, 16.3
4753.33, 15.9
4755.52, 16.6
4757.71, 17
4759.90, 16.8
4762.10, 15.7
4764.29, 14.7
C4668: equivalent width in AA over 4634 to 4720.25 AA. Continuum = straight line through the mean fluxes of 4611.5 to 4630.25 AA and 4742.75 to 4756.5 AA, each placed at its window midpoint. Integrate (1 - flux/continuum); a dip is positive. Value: 6.4 AA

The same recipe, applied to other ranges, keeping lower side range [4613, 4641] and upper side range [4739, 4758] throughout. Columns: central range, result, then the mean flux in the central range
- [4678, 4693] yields 0.8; 15.3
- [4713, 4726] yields 0.3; 16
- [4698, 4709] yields 0.9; 15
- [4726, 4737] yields 0.7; 15.5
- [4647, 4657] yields 0.6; 15.2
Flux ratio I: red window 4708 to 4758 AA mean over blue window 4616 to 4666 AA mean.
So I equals 1.04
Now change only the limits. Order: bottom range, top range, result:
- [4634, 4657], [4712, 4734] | 1.06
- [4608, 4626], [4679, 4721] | 0.93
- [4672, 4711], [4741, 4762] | 1.08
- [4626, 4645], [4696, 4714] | 1.00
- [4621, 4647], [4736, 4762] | 1.07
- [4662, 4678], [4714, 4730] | 1.04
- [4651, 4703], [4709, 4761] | 1.05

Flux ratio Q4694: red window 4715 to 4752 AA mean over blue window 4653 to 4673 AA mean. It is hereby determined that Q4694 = 1.1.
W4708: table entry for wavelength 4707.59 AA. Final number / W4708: 14.9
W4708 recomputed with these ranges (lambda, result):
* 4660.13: 15.2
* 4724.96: 15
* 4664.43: 14.5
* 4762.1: 15.7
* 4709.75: 14.8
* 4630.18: 15.9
